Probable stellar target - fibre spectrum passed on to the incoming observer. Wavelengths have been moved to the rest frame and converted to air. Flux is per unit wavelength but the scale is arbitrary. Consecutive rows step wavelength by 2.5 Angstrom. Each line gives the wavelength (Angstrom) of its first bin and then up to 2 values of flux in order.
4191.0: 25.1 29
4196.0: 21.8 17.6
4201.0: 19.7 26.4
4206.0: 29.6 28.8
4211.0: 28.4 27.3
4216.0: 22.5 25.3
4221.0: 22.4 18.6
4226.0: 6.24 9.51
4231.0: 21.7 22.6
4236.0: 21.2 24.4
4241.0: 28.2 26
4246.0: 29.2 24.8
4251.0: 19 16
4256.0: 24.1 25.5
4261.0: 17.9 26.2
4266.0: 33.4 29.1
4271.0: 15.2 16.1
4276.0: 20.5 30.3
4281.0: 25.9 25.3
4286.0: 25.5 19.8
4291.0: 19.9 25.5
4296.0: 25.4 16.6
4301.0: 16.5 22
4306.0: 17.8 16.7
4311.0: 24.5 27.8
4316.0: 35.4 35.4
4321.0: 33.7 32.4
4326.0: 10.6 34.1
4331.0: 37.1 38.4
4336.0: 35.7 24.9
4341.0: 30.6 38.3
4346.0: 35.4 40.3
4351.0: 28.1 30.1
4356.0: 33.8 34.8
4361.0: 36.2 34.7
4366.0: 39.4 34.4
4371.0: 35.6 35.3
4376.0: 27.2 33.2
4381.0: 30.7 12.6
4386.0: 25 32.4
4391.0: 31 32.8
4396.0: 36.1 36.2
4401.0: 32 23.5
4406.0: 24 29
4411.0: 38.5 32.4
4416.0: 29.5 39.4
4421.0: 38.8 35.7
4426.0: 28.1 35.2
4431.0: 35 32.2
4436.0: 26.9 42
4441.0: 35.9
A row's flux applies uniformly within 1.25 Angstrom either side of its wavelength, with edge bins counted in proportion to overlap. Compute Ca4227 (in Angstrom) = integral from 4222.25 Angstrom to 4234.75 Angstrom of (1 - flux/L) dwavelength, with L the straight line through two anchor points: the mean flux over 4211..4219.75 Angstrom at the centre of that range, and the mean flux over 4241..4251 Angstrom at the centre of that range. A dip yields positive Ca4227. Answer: 4.85 Angstrom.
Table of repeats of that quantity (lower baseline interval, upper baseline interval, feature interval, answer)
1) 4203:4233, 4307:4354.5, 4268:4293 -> 4.0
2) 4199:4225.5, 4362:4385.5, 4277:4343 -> 4.6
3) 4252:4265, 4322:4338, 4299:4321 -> 3.1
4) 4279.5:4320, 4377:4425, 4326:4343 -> -3.6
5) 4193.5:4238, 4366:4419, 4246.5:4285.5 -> 1.8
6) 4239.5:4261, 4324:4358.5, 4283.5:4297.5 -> 2.1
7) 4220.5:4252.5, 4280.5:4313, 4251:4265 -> -0.4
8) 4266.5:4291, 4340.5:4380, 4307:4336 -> -0.7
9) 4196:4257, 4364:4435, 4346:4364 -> -2.8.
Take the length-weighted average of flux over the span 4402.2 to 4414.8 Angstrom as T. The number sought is 29.5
